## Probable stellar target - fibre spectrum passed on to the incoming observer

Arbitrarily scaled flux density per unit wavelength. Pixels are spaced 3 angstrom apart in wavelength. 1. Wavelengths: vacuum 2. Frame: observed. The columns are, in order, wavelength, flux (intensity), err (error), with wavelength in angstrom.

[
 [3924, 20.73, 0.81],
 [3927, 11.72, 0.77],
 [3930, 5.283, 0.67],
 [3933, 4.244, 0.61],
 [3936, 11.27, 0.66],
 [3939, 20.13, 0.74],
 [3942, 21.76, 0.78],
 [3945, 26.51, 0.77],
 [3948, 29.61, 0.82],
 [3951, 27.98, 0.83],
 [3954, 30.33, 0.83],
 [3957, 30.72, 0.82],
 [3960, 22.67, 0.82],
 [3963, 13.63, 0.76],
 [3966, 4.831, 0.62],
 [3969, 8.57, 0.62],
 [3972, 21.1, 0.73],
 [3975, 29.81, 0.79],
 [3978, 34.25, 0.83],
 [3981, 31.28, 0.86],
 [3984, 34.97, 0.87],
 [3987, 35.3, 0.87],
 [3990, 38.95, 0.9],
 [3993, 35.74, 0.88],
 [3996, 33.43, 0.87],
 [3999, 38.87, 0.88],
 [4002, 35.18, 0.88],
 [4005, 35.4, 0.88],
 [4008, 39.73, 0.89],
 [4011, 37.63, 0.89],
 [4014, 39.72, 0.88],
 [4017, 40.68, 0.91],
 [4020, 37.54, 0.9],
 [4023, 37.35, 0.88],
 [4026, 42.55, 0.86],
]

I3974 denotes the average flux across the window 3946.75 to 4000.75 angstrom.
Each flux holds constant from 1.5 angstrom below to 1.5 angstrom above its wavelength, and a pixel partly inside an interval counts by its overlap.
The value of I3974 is 27.9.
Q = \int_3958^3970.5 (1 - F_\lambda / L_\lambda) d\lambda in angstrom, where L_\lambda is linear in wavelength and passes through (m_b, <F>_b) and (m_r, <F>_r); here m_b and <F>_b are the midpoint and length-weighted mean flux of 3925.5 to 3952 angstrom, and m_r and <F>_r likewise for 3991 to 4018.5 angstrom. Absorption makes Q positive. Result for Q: 5.8 angstrom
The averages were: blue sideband 17.4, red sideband 37.4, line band 13.2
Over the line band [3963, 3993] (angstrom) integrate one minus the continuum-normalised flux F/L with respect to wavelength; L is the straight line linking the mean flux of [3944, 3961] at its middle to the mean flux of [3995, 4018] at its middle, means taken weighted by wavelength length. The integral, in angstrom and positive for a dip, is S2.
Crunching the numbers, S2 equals 6.1 angstrom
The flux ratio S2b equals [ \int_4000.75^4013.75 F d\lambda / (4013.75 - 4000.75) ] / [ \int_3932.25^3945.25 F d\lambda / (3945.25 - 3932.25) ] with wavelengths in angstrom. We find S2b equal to 2.25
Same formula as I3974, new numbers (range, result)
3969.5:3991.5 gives 31.2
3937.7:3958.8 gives 26.7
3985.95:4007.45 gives 36.3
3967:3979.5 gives 22.7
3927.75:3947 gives 15.1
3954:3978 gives 20.5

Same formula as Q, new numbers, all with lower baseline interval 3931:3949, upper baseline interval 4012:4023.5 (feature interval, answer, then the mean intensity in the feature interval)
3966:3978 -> 3.29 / 19.8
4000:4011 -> -0.41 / 37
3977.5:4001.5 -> -3.09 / 35.4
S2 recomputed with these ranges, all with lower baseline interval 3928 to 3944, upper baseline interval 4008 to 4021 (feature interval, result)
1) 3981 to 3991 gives -2.00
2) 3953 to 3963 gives -2.81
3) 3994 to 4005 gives -0.56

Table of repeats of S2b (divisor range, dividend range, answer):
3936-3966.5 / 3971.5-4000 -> 1.48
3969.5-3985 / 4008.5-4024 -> 1.35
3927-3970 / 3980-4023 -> 2.02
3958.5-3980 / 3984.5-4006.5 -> 1.85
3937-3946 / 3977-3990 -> 1.57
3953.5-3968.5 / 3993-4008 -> 1.90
